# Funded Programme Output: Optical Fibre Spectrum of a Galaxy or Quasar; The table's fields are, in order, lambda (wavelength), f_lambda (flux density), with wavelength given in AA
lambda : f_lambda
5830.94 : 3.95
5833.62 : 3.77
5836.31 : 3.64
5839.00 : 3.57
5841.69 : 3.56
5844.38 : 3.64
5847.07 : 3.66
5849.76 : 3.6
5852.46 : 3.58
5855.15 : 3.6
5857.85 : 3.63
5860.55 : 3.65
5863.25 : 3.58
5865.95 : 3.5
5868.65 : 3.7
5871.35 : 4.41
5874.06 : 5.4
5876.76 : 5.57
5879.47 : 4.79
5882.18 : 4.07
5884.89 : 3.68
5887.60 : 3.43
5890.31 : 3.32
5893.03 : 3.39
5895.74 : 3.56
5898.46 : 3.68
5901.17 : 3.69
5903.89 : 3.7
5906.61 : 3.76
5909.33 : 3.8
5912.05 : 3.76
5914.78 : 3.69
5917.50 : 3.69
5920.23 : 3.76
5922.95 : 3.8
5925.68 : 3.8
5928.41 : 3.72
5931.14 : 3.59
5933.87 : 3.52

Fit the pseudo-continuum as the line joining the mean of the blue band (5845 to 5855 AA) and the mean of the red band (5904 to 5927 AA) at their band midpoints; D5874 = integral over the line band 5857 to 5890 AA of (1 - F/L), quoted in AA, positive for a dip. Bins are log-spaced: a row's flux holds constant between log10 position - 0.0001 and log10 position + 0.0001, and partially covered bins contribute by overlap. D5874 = -3.91 AA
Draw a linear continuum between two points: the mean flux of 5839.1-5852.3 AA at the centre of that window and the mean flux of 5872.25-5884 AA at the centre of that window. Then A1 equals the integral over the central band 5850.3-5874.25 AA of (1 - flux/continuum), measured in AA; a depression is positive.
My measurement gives 2.54 AA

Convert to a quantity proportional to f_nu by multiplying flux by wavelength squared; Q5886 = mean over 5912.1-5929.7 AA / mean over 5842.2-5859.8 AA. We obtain 1.06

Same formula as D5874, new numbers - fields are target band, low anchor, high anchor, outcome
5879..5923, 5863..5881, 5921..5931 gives 3.9 AA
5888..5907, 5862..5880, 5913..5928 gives 2.3 AA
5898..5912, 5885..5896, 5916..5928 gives -0.6 AA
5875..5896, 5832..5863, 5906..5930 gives -1.9 AA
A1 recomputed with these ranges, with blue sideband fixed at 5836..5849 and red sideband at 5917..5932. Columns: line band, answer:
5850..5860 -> 0.1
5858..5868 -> 0.1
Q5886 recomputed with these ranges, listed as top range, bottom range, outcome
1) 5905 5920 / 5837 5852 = 1.06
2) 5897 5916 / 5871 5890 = 0.85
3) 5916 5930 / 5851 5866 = 1.07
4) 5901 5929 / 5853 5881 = 0.91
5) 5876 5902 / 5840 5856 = 1.09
